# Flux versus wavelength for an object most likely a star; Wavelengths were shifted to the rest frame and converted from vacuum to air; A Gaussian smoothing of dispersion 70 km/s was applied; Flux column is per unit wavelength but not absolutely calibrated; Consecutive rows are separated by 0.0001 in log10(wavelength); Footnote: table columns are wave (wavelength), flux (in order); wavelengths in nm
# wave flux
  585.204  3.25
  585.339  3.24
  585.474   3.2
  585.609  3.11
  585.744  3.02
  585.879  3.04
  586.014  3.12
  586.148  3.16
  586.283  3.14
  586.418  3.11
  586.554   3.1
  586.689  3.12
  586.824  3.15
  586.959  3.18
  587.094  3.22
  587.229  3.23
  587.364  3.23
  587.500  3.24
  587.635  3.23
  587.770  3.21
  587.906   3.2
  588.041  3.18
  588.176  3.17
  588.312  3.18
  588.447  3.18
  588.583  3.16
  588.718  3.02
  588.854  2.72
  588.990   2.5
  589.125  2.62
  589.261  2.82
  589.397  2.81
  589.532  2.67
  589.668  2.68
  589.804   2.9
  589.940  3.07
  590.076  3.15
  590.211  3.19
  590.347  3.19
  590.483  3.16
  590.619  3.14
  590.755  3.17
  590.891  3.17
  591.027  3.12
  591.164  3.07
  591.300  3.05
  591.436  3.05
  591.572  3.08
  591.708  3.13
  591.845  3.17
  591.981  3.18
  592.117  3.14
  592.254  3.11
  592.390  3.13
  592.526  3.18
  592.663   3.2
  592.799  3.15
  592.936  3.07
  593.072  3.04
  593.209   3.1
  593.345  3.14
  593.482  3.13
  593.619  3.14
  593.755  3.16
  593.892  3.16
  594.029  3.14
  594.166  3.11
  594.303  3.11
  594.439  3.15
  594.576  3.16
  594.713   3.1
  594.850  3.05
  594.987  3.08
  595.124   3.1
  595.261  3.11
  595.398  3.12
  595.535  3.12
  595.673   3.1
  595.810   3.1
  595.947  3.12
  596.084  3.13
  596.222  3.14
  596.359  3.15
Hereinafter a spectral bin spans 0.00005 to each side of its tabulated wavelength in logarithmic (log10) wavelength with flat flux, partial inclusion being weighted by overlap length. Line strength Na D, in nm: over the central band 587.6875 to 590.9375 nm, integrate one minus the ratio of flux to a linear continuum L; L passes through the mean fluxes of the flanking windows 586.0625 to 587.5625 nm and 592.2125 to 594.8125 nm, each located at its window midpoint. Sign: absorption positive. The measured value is 0.15 nm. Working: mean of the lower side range 3.17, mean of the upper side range 3.13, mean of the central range 3.01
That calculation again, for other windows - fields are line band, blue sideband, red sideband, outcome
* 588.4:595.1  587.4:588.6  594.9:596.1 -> 0.19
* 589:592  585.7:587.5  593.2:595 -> 0.12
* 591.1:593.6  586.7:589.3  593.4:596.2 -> -0.01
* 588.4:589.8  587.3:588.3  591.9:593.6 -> 0.16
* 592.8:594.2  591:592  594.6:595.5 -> -0.01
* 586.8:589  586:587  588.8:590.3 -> -0.10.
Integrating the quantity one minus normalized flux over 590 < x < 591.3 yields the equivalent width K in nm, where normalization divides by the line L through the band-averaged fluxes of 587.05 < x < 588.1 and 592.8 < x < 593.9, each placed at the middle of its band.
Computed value 0.01 nm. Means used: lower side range 3.22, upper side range 3.12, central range 3.15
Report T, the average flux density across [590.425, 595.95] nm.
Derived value 3.12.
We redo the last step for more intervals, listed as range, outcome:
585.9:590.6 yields 3.06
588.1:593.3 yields 3.04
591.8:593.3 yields 3.14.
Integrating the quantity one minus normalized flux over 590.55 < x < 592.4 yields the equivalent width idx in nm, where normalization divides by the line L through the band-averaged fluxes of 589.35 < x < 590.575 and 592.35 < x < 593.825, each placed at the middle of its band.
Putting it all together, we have -0.04 nm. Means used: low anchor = 2.99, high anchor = 3.13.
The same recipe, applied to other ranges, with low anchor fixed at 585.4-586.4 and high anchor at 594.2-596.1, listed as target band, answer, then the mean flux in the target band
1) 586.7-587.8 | -0.03 nm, 3.21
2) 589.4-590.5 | 0.05 nm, 2.98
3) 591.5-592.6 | -0.01 nm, 3.14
